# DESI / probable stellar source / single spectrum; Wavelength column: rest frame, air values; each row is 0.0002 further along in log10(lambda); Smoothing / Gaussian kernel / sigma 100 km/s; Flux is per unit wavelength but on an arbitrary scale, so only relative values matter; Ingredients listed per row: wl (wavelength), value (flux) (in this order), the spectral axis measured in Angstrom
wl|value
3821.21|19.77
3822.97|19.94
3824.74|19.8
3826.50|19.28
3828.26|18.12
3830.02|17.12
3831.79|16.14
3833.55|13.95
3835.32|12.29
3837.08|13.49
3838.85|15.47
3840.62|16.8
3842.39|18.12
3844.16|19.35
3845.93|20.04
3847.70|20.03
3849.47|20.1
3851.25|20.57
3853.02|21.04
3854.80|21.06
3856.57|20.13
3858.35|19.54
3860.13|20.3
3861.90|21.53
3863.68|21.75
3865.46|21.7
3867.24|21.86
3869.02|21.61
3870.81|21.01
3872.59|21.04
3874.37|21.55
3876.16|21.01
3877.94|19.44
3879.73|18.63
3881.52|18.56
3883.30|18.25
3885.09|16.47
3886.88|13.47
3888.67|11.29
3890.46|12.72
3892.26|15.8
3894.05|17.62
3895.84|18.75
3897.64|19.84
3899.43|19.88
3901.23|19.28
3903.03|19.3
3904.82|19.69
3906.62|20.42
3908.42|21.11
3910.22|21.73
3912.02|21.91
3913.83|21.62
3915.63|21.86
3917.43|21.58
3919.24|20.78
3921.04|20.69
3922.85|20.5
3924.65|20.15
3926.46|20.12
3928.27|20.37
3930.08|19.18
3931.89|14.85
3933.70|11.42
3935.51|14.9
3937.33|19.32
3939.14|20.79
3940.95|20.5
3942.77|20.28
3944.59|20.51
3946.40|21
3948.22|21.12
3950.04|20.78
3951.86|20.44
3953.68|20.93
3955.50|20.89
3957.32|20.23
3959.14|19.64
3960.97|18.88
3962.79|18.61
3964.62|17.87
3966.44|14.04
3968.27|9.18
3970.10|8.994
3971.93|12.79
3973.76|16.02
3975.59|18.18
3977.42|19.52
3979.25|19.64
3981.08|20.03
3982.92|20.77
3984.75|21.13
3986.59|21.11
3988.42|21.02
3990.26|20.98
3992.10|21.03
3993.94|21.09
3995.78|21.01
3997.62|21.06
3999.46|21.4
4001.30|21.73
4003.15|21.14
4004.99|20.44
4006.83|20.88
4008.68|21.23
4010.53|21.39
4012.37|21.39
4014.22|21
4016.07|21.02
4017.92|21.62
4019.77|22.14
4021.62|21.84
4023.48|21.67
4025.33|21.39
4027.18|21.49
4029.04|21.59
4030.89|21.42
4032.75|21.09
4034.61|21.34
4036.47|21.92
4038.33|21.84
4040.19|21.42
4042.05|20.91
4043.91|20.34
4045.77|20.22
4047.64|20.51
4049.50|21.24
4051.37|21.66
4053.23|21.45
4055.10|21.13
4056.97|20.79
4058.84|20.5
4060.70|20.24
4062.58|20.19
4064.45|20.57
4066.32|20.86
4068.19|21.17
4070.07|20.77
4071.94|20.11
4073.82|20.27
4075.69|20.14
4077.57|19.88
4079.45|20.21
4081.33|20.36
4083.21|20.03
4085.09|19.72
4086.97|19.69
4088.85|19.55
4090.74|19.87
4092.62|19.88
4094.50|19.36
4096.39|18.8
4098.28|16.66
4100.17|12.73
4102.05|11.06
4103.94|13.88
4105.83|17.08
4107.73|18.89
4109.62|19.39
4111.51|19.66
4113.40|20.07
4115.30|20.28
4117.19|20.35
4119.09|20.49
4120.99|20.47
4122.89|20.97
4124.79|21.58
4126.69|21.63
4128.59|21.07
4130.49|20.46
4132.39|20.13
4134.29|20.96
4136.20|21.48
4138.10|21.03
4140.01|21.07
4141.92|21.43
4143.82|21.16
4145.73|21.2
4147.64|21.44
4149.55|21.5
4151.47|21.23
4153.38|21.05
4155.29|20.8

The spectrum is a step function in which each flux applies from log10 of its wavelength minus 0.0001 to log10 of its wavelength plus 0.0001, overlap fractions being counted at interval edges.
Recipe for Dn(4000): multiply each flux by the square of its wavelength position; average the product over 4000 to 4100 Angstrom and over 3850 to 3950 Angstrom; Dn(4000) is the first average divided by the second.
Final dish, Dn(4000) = 1.1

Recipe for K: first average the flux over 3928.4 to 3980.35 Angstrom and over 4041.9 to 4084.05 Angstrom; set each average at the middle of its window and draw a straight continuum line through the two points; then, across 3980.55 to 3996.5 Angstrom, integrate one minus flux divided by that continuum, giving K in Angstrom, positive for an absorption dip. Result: -1.8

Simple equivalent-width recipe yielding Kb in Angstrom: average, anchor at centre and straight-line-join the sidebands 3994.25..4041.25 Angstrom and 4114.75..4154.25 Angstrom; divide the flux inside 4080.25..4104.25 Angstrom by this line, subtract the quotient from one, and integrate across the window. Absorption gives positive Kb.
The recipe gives 3.65 Angstrom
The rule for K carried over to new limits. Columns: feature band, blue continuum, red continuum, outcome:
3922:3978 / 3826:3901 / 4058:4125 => 2.04 Angstrom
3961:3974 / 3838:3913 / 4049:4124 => 3.50 Angstrom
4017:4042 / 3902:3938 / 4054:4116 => -2.91 Angstrom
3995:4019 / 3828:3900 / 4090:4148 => -2.70 Angstrom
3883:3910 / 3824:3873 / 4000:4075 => 2.59 Angstrom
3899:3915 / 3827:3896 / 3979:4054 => -1.14 Angstrom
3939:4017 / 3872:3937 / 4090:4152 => -2.09 Angstrom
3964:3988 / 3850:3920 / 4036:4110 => 3.27 Angstrom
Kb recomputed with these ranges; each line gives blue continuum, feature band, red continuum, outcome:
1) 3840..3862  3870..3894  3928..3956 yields 2.5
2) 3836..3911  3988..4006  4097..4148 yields -1.7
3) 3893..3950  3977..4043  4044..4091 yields -3.3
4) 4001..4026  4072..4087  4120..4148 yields 0.8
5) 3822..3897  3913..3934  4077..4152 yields -1.0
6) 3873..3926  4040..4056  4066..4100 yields -1.1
